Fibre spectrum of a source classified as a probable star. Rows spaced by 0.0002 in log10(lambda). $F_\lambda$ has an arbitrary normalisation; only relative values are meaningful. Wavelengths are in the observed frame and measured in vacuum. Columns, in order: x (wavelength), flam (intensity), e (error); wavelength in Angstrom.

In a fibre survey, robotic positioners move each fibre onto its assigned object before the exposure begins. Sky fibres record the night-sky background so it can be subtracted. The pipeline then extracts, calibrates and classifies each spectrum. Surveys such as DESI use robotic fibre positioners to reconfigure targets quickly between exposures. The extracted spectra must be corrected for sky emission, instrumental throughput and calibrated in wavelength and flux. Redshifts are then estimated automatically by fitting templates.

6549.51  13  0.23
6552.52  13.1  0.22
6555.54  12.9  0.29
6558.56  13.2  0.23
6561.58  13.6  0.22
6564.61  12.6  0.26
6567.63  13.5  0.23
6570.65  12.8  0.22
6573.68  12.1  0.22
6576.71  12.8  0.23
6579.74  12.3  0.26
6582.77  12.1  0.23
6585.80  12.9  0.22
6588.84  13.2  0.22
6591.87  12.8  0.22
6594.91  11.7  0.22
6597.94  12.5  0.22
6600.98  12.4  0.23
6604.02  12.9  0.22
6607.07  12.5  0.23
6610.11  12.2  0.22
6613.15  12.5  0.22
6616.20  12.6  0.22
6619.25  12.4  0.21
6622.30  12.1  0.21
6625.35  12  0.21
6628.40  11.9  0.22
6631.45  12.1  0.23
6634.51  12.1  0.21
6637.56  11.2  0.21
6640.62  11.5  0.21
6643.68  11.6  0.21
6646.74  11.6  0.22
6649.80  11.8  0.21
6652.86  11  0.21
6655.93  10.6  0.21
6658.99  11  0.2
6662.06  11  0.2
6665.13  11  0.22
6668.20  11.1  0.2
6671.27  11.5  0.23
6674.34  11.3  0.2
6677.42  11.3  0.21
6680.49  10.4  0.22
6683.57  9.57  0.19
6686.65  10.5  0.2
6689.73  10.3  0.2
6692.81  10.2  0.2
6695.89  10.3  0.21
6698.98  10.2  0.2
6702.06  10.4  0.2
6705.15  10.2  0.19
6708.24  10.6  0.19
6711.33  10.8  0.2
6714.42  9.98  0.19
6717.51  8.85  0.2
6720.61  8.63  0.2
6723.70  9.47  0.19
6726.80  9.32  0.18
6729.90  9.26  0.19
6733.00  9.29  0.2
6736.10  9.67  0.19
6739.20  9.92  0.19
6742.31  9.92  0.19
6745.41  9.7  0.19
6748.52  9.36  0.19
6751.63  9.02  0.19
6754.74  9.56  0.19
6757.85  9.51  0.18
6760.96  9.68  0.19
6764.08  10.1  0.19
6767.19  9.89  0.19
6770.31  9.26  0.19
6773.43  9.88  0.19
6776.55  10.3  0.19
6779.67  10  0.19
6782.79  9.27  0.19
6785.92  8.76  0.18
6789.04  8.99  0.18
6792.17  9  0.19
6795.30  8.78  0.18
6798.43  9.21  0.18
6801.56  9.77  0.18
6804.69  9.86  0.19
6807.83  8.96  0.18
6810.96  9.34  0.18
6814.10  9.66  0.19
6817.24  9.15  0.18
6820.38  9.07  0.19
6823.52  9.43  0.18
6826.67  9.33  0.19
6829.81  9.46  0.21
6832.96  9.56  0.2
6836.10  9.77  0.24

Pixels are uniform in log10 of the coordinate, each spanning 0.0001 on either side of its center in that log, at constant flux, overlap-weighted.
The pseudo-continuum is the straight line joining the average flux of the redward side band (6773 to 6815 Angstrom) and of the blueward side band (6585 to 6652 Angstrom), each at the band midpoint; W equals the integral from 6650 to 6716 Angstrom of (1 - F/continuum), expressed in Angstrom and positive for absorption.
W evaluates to 3.0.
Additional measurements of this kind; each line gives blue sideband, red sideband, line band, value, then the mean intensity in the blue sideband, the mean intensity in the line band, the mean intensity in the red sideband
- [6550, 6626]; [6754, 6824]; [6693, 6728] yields 2.6 Angstrom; 12.6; 9.9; 9.45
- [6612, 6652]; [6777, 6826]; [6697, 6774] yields 4.7 Angstrom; 11.9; 9.7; 9.31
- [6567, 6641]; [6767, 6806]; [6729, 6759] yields 1.8 Angstrom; 12.4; 9.53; 9.44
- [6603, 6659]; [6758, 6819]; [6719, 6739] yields 2.0 Angstrom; 11.9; 9.32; 9.47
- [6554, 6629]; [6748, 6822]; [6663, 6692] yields 1.1 Angstrom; 12.6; 10.8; 9.43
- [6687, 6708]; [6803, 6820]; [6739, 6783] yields 0.4 Angstrom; 10.3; 9.7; 9.37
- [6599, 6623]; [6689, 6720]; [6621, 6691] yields 0.6 Angstrom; 12.5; 11.2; 10.1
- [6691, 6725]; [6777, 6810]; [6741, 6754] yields 0.2 Angstrom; 9.97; 9.5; 9.3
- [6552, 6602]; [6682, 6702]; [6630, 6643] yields -0.3 Angstrom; 12.7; 11.7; 10.2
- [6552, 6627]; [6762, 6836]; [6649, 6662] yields 0.6 Angstrom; 12.6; 11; 9.44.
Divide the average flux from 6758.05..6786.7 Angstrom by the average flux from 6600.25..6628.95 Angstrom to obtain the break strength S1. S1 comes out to 0.78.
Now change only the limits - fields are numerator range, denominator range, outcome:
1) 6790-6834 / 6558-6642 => 0.75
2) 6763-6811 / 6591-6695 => 0.82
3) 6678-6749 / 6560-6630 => 0.79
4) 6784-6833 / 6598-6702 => 0.81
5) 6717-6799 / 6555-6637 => 0.75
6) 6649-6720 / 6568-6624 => 0.84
